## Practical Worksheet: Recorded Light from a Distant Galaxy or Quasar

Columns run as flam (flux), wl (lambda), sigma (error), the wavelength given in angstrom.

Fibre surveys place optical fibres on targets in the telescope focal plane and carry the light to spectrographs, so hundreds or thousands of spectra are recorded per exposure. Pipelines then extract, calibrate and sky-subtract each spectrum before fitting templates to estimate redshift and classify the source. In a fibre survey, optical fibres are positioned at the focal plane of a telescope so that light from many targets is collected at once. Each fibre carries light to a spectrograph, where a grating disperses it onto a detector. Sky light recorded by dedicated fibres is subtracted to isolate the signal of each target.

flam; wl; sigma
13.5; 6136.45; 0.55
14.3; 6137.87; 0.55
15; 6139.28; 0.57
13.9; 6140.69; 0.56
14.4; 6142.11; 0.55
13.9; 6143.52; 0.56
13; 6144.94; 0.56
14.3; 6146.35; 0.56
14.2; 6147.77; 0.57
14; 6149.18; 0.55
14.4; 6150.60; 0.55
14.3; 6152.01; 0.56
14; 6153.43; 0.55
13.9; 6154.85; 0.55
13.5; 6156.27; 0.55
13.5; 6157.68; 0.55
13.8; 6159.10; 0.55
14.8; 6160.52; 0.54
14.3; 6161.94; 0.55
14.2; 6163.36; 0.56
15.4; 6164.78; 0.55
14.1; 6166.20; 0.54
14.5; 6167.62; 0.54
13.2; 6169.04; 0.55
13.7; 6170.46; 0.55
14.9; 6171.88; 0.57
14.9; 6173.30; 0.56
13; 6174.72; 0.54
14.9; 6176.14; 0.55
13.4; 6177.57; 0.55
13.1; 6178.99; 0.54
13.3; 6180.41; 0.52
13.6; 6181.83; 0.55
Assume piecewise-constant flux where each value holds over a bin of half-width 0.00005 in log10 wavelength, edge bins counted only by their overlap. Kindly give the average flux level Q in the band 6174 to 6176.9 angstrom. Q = 13.9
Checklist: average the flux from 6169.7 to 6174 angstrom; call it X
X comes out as 14.5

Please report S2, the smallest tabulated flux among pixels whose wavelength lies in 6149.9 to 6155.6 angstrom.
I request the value 13.9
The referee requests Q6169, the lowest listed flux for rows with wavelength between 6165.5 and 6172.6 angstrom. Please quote 13.2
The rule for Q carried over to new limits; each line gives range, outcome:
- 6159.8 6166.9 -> 14.5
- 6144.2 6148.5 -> 13.8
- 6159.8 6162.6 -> 14.5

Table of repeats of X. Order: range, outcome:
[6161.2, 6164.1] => 14.3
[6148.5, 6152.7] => 14.2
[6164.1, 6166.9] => 14.7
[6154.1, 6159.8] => 13.7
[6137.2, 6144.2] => 14.3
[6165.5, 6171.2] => 13.9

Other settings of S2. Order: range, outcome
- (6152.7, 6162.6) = 13.5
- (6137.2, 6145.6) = 13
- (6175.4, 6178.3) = 13.4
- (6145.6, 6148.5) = 14.2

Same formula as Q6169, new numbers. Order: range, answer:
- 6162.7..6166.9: 14.1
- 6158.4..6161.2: 13.8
